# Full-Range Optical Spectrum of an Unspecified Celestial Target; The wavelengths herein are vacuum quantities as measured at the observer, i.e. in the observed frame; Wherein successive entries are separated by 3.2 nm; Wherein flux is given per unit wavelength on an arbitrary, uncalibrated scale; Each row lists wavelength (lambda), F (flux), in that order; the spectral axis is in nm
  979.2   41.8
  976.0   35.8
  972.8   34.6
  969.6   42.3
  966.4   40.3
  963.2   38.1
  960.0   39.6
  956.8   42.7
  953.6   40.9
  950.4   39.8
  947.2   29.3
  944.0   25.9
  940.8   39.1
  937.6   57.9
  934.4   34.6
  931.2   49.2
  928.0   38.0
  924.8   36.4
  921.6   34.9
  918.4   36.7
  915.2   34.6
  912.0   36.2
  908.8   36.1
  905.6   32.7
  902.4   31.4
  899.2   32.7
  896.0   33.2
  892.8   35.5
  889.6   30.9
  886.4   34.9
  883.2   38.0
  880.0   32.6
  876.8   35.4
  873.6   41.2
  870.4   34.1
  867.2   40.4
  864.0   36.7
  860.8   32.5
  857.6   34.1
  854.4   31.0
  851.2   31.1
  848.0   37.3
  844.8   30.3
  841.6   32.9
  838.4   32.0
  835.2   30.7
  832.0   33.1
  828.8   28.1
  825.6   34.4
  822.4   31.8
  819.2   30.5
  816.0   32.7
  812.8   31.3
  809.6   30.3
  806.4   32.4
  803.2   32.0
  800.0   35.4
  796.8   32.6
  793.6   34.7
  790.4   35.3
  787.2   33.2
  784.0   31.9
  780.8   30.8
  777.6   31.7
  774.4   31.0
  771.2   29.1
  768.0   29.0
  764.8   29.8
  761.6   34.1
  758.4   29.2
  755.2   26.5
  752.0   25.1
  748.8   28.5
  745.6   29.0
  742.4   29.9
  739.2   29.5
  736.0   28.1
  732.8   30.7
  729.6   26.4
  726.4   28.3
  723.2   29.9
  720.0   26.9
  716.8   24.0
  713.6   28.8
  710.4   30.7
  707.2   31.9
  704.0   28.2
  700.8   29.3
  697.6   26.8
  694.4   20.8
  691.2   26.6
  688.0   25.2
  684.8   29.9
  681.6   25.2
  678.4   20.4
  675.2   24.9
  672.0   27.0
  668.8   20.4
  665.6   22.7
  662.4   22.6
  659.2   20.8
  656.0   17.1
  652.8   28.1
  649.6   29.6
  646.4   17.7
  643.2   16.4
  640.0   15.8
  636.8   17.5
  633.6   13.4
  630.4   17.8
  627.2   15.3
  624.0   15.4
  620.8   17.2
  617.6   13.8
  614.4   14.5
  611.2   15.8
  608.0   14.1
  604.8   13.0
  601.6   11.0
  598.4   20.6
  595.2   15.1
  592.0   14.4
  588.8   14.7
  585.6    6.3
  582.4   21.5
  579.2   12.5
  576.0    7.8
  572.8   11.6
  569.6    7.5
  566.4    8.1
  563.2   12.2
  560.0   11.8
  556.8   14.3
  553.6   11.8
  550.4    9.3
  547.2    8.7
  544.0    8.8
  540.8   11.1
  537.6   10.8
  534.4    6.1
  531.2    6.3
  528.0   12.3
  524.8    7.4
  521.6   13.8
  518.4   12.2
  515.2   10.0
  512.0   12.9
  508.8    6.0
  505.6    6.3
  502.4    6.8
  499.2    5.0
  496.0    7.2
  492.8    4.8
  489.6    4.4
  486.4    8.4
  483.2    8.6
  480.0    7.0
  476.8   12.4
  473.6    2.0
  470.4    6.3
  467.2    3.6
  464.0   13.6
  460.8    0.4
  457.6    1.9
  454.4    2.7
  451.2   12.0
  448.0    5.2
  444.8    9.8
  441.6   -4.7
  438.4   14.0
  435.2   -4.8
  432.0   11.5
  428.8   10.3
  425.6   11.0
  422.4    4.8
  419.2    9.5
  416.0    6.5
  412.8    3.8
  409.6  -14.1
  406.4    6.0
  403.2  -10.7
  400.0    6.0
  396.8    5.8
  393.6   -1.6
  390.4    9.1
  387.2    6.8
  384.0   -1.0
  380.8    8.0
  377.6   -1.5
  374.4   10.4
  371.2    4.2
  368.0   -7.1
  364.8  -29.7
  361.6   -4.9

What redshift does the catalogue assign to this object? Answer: 0.746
